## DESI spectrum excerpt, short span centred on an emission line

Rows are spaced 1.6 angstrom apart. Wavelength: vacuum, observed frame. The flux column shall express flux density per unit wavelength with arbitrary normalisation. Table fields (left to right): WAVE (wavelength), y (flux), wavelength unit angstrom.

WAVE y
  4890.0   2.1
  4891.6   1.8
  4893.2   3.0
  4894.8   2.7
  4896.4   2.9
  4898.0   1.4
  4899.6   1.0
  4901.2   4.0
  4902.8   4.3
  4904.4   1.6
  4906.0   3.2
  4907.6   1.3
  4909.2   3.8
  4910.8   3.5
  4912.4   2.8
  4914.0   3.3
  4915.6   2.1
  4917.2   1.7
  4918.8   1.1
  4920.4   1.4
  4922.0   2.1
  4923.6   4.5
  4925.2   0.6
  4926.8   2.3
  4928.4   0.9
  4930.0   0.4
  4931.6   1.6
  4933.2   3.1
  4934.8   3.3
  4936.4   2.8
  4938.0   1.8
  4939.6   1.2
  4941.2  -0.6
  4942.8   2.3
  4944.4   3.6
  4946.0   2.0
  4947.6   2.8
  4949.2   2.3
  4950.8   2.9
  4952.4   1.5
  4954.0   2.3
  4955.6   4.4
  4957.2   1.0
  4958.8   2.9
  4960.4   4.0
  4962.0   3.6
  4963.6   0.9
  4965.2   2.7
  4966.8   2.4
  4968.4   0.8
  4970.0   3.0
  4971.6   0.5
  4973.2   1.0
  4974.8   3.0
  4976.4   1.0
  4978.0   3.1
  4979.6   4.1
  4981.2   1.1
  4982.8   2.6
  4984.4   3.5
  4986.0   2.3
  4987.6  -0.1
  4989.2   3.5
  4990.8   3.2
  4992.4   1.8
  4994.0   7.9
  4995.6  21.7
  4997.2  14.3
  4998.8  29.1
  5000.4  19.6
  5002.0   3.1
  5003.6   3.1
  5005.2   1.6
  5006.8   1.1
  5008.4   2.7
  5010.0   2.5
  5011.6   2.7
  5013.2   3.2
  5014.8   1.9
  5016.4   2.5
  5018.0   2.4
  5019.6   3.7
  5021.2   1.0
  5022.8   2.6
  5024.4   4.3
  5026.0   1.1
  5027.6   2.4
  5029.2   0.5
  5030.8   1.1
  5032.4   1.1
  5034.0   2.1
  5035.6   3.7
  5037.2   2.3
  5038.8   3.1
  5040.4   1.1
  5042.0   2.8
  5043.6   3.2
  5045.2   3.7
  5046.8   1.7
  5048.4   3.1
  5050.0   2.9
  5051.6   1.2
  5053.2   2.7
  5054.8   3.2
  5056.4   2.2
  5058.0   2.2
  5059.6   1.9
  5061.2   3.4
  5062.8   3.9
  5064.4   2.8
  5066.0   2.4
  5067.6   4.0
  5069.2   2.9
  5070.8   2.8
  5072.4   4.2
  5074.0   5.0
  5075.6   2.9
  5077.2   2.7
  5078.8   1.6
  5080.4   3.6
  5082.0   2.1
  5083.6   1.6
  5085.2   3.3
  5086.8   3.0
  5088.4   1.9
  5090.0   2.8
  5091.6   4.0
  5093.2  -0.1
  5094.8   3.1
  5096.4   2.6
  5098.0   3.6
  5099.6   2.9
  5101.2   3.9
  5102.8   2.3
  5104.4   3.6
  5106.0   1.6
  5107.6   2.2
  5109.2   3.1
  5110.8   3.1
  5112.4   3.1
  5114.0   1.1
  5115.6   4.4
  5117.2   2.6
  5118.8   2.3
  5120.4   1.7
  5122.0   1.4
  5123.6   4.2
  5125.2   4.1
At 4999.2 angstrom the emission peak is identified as [O II] 3727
